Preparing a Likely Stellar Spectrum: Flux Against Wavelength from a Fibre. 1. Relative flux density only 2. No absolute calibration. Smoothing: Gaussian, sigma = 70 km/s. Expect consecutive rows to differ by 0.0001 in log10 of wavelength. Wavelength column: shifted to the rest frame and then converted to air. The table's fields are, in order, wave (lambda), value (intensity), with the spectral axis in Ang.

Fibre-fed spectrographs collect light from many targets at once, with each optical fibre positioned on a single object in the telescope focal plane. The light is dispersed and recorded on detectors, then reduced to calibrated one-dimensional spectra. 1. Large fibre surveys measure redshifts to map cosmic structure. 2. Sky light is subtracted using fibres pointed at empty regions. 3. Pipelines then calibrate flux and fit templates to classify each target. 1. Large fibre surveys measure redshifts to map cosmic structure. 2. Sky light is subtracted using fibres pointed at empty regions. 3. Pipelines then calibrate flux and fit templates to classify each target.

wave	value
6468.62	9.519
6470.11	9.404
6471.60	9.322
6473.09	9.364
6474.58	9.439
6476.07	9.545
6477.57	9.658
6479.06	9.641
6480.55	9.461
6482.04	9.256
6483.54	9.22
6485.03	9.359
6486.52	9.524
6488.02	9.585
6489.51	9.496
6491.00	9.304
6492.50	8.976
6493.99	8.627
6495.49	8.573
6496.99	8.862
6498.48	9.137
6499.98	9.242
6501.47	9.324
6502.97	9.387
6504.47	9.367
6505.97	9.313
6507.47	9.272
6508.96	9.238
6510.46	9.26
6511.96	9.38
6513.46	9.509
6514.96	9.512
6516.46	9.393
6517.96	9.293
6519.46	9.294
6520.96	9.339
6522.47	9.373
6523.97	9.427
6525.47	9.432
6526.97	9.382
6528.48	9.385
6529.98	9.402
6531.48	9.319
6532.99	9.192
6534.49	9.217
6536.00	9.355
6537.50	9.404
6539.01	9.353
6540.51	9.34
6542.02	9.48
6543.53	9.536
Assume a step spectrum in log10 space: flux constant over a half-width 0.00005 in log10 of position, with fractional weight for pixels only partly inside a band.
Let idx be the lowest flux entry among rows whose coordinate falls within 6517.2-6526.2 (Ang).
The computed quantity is 9.293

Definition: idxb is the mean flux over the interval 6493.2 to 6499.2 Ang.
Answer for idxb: 8.8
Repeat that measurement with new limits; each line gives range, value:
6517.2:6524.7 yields 9.34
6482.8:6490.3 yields 9.45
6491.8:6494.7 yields 8.82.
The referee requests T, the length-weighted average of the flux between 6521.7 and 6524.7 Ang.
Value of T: 9.38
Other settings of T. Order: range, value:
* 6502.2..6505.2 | 9.36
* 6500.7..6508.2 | 9.33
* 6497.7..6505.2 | 9.29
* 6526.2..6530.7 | 9.39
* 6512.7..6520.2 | 9.4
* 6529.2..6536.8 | 9.31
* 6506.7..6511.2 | 9.27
